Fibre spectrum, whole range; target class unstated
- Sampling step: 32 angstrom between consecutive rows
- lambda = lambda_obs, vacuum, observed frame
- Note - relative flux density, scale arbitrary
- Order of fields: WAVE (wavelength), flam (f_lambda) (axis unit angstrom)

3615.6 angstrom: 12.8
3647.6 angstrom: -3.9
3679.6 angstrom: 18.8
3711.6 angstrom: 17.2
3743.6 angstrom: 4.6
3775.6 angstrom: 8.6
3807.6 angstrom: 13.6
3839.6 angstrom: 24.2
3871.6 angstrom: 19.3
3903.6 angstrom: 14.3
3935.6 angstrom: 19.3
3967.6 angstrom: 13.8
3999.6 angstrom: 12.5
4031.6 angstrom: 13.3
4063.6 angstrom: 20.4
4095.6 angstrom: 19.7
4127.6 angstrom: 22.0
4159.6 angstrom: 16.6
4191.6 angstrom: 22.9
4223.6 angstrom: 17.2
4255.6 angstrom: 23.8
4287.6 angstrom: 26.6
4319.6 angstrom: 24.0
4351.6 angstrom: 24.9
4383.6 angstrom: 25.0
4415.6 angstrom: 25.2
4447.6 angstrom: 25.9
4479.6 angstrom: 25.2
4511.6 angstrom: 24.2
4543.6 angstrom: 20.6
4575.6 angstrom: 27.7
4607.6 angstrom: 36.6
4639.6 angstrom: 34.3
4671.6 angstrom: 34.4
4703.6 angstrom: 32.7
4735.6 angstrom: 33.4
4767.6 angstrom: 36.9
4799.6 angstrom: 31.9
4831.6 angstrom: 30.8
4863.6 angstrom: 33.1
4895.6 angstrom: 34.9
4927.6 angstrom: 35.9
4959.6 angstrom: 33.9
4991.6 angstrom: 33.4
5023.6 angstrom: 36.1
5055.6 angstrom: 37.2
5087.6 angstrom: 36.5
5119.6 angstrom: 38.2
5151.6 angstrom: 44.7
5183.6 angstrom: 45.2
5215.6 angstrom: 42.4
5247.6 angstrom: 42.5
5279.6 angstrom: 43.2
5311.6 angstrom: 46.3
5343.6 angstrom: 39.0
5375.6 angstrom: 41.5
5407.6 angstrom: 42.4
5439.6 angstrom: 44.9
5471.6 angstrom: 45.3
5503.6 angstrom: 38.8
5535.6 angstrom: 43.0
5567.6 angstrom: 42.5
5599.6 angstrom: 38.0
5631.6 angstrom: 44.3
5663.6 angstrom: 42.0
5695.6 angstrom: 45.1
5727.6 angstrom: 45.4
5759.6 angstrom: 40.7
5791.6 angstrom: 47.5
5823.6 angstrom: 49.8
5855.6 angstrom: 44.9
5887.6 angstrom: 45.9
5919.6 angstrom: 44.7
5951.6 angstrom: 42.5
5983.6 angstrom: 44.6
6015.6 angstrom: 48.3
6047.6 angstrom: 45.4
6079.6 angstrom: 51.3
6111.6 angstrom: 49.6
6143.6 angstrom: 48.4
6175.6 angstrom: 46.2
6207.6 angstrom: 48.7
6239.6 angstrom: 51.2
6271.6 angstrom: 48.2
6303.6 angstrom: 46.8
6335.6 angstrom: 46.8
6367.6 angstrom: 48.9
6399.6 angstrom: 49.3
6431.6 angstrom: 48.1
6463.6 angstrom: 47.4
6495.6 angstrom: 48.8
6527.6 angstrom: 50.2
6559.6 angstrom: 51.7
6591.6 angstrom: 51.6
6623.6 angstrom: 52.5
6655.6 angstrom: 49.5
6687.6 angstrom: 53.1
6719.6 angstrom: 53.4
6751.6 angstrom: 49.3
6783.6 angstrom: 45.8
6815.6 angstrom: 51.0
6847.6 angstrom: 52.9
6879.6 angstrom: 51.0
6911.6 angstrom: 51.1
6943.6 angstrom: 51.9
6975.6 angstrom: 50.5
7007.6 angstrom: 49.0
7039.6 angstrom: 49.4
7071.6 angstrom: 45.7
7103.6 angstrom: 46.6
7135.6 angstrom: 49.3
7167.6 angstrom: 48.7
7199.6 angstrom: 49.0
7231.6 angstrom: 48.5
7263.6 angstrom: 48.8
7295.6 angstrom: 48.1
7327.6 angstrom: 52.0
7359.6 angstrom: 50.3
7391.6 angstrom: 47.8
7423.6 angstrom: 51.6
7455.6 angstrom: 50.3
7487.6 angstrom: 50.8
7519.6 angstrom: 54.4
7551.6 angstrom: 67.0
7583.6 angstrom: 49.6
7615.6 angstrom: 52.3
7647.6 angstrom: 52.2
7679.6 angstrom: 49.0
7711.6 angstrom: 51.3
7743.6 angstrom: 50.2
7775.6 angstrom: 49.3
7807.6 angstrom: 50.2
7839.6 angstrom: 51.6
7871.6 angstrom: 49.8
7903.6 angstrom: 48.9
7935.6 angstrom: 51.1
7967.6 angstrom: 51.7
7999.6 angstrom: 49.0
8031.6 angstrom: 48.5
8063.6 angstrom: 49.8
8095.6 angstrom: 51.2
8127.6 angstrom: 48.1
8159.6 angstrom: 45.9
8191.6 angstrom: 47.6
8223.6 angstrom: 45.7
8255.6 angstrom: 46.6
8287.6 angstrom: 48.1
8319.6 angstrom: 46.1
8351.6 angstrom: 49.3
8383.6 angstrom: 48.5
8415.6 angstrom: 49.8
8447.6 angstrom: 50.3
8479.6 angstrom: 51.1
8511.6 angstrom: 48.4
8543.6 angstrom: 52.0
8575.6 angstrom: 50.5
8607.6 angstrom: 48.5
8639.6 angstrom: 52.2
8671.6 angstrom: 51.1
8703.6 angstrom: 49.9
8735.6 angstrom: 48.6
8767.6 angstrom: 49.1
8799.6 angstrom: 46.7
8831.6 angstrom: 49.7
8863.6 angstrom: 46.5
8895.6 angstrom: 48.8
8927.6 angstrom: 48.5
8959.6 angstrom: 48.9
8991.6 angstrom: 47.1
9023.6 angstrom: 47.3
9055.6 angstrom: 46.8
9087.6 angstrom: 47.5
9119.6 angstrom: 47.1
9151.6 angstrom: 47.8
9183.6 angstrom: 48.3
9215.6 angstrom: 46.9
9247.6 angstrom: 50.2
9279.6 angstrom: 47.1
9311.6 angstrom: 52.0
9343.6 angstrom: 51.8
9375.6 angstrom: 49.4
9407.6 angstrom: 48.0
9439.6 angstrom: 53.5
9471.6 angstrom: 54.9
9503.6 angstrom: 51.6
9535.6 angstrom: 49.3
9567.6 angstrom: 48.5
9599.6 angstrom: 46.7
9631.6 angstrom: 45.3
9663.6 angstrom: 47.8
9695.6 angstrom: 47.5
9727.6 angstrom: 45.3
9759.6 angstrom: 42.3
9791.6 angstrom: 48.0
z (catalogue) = 0.15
